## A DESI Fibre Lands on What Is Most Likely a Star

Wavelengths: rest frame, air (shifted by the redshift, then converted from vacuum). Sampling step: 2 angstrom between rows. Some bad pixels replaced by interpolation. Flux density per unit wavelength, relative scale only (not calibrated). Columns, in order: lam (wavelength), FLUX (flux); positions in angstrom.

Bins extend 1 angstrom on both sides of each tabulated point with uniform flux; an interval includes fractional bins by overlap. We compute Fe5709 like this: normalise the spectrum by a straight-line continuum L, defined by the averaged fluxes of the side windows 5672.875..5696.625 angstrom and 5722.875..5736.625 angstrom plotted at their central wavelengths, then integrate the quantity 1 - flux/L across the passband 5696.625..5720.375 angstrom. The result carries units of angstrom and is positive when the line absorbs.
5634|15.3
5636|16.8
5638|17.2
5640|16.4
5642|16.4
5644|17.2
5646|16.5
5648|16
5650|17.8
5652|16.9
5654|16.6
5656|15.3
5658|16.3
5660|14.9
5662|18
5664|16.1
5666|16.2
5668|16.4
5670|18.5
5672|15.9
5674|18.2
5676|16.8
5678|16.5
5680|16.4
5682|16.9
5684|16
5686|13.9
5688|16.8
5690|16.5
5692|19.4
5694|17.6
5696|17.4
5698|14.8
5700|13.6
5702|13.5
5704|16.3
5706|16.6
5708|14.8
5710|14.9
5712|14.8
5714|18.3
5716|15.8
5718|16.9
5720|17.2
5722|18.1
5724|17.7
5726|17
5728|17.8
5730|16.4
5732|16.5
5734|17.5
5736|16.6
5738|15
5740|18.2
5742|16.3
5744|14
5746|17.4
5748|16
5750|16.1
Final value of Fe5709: 1.92 angstrom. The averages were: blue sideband 16.9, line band 15.6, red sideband 17.1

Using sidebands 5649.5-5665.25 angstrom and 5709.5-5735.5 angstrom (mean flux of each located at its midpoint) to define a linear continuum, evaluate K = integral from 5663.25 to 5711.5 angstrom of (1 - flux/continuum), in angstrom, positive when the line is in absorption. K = 1.2 angstrom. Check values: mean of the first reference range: 16.4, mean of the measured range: 16.2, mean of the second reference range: 16.9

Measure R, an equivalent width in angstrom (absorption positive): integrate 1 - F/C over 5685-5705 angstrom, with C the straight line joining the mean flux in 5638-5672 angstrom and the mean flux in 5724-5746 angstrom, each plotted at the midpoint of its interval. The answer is 0.75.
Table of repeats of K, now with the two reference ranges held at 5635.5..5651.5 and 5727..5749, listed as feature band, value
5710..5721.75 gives 0.02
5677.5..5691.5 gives 0.36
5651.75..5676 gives 0.18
